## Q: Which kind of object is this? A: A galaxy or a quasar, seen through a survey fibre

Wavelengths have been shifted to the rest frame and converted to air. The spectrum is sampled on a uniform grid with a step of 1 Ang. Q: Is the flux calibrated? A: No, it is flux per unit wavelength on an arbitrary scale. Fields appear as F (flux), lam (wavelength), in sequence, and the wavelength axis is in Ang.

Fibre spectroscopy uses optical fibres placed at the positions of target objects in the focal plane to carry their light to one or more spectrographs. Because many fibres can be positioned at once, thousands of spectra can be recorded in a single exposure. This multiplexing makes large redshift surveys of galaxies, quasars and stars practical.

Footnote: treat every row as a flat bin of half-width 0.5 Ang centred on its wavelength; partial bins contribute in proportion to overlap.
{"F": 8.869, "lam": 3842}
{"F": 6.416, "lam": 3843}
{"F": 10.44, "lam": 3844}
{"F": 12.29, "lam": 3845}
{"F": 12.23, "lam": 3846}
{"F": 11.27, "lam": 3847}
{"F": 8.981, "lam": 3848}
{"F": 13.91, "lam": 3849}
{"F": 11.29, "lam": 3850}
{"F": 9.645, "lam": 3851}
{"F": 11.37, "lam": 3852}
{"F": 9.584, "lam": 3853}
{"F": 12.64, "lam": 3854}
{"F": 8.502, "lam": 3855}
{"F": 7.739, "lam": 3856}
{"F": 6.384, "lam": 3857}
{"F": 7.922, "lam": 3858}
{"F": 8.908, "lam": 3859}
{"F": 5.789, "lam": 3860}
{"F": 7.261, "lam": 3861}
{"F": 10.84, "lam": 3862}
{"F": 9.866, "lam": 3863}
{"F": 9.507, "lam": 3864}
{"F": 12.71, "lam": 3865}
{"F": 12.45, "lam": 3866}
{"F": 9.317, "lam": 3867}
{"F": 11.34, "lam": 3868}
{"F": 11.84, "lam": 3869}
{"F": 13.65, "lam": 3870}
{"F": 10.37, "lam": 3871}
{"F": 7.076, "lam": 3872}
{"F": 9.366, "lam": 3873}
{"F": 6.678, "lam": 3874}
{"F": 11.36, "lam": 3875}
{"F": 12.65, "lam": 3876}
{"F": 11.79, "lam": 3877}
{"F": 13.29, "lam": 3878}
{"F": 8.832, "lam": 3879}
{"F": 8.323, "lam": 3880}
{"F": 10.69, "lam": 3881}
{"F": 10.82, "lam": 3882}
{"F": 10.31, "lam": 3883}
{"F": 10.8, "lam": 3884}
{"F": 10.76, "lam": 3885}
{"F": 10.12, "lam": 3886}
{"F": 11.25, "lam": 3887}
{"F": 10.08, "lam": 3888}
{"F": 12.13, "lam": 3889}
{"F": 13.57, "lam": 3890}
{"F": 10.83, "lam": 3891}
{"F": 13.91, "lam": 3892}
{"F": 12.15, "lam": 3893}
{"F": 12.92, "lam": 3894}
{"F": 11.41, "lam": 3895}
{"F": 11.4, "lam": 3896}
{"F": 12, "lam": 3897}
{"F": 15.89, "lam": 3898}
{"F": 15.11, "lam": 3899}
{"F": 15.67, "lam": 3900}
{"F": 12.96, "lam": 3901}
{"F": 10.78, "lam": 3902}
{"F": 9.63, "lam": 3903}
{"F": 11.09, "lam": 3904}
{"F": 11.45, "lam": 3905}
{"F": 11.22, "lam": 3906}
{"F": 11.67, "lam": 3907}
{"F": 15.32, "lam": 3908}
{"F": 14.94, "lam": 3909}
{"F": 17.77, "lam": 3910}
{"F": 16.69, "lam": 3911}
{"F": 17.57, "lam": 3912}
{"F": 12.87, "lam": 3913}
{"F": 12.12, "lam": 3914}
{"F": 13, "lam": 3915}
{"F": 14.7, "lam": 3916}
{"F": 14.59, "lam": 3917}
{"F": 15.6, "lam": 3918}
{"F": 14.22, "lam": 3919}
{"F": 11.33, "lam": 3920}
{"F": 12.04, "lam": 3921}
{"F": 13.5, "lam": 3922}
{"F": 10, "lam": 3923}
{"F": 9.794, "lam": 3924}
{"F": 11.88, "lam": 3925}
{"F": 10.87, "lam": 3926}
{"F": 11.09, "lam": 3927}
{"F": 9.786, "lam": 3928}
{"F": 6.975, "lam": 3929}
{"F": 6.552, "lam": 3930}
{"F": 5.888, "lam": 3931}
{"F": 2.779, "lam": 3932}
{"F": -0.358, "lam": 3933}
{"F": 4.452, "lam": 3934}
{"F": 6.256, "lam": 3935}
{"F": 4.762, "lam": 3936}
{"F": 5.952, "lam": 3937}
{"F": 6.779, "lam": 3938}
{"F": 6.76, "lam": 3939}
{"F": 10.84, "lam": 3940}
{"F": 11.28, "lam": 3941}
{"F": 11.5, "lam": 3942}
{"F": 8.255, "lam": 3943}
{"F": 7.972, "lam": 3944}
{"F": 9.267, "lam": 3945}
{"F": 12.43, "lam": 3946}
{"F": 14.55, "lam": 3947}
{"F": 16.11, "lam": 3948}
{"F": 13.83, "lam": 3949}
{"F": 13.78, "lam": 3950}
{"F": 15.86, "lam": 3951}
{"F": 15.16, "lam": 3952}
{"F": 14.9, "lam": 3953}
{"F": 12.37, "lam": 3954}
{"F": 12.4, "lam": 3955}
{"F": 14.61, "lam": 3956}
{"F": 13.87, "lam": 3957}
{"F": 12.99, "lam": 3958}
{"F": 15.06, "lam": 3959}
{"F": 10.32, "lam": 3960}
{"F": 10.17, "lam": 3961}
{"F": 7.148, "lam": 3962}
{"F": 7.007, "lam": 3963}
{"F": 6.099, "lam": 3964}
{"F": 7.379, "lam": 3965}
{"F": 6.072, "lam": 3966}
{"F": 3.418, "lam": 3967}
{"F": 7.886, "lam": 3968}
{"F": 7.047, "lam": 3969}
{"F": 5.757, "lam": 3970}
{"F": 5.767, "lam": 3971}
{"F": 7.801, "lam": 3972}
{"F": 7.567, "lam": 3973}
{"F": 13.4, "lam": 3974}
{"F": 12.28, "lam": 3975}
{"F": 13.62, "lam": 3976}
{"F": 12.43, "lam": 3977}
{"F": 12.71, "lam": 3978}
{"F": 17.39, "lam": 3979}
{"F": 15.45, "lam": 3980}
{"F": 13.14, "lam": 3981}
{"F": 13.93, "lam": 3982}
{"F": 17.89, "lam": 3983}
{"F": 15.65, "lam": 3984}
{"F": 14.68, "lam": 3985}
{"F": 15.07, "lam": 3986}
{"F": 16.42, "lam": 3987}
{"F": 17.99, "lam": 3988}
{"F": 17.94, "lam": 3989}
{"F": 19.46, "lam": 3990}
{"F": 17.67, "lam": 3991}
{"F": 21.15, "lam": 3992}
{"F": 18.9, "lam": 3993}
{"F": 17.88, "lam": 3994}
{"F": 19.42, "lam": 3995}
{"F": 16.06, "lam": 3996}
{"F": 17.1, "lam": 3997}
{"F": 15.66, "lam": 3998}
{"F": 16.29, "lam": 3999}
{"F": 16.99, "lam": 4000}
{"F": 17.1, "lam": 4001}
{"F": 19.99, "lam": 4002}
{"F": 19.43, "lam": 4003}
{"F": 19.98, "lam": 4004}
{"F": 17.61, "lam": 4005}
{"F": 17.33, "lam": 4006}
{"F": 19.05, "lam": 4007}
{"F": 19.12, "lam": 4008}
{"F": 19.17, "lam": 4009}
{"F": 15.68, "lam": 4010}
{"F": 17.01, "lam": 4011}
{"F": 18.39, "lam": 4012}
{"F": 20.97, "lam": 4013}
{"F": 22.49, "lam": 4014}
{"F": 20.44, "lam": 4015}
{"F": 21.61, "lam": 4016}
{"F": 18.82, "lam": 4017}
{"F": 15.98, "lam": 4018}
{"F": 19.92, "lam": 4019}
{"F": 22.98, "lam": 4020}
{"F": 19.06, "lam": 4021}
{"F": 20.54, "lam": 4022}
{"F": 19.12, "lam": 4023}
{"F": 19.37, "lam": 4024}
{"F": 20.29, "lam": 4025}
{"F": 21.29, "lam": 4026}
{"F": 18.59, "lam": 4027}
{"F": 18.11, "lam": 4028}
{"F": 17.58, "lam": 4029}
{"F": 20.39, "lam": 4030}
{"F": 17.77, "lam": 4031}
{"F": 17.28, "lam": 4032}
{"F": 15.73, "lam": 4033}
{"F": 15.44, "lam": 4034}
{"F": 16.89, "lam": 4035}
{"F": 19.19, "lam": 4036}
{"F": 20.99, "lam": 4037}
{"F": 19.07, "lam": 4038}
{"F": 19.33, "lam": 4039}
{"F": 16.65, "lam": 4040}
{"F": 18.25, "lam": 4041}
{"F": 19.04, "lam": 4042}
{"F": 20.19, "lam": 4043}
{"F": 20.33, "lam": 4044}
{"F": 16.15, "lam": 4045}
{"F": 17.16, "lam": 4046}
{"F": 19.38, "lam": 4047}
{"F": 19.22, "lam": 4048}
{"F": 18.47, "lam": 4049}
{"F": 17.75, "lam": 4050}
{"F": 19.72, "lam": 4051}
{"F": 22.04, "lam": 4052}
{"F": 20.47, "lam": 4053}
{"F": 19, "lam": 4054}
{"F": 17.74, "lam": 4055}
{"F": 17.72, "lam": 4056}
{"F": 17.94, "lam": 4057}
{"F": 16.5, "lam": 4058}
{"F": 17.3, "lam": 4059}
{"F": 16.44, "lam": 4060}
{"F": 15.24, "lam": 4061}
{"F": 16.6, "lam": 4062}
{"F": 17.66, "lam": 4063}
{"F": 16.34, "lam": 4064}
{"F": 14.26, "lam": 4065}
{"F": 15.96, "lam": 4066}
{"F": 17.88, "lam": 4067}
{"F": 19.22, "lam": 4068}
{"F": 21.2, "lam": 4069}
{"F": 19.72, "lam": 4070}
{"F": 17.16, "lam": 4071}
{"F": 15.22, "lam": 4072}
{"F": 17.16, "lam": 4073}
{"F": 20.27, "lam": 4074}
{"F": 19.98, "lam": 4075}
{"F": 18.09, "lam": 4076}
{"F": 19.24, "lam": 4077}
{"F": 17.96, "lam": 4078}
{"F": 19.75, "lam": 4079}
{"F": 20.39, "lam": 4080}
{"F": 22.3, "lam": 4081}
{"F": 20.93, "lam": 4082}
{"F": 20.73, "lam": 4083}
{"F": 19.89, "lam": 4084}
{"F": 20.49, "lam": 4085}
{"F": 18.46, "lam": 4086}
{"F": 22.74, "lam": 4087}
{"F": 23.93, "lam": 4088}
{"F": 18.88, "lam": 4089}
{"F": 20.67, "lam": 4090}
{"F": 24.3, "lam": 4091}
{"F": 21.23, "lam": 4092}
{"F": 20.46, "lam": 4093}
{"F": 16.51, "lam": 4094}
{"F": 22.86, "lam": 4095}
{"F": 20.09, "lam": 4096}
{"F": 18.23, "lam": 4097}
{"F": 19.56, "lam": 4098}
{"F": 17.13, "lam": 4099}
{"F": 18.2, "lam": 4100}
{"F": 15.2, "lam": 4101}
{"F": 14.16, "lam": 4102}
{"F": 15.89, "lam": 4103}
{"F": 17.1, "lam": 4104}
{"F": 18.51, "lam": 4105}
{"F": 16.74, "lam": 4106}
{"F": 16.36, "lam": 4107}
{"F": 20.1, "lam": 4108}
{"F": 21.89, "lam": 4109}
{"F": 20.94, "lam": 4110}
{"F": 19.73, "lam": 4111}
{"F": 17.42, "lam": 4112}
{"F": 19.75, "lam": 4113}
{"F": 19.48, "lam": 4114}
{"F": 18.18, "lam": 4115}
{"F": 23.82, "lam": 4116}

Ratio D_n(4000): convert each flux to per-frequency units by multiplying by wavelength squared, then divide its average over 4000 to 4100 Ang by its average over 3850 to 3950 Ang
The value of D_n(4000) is 1.89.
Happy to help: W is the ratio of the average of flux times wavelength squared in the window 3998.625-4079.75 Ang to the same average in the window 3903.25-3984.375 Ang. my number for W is 1.76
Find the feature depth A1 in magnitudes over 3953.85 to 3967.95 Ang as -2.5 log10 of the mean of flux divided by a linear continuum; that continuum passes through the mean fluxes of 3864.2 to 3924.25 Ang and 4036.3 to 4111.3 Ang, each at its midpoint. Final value 0.430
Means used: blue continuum 12.1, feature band 9.8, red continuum 18.8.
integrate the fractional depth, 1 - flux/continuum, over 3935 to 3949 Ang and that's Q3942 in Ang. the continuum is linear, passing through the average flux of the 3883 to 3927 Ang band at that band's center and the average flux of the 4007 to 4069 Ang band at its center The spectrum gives 4.5 Ang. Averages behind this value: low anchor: 12.7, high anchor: 18.5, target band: 9.75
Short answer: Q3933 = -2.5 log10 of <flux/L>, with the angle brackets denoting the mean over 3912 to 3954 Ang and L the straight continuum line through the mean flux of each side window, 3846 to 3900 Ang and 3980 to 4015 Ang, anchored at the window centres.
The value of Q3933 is 0.31 mag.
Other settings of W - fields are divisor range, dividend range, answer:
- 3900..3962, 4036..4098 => 1.79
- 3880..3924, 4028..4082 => 1.56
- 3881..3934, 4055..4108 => 1.74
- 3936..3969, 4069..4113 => 1.96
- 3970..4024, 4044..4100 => 1.16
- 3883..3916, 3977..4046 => 1.50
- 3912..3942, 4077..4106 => 2.18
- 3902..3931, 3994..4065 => 1.59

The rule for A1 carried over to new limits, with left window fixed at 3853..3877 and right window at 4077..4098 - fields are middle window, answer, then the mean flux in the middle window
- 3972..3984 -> 0.14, 13.5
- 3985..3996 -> -0.14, 17.9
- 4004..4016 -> -0.14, 19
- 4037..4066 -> 0.04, 18.1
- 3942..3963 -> 0.13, 12.4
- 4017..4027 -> -0.14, 19.7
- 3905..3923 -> -0.15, 13.9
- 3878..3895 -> -0.03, 11.2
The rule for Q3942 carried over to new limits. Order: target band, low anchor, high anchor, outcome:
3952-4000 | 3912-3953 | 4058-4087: -0.2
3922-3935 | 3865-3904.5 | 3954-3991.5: 4.5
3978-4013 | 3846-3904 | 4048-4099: -3.5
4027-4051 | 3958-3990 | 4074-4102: -3.0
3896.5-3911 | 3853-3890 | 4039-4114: -2.4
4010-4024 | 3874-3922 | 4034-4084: -2.2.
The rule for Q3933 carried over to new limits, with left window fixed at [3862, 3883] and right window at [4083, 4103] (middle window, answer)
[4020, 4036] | -0.107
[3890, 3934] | 0.025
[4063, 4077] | 0.042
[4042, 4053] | -0.082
